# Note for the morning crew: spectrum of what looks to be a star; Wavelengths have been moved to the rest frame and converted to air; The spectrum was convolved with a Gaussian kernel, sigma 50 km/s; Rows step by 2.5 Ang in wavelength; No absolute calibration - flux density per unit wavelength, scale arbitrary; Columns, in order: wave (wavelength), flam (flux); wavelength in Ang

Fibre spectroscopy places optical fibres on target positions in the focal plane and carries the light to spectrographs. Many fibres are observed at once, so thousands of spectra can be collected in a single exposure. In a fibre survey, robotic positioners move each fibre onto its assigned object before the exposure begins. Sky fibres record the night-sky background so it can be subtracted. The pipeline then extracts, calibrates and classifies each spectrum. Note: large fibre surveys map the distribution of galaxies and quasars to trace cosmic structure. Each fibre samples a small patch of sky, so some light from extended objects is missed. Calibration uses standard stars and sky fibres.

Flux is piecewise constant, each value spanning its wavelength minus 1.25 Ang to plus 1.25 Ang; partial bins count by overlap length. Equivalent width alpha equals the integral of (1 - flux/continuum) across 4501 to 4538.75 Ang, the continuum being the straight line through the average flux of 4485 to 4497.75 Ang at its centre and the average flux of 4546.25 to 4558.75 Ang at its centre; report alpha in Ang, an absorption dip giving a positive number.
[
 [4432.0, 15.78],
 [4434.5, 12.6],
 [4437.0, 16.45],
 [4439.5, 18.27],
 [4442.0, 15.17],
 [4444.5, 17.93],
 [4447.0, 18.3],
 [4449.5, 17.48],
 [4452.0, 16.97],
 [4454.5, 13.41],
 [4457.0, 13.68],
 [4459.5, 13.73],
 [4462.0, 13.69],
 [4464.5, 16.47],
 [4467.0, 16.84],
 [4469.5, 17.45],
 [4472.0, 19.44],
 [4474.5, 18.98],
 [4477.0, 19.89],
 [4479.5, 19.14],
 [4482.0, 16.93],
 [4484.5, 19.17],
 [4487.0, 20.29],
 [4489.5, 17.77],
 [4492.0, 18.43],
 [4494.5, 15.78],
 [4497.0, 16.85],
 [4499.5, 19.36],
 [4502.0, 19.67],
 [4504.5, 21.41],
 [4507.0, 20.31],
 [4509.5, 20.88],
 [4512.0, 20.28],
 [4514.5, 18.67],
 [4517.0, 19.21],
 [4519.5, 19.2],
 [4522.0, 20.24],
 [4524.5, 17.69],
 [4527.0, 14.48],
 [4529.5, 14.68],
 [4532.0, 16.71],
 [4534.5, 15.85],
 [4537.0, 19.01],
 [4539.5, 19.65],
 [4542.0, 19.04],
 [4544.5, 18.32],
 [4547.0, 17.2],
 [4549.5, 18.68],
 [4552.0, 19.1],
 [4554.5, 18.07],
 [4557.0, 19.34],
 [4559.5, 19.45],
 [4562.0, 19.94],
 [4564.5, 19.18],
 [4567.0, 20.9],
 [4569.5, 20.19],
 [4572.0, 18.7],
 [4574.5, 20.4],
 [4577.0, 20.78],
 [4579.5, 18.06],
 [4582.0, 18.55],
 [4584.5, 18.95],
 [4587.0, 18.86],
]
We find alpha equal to -0.7 Ang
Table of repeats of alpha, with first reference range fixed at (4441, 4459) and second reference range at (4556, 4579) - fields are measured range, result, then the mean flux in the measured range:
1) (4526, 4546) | 1.67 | 17.3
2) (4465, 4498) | -2.22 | 18.2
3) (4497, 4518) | -2.23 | 19.8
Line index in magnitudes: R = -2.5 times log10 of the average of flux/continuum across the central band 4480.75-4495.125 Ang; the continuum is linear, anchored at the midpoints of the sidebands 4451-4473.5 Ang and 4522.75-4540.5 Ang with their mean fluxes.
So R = -0.12 mag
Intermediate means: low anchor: 15.8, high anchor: 16.9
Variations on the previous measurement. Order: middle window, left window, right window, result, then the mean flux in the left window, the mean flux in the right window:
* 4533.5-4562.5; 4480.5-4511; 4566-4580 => 0.05 mag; 18.9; 19.9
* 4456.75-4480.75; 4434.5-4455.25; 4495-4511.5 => 0.05 mag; 16.6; 19.6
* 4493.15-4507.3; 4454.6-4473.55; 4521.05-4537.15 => -0.15 mag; 15.8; 16.7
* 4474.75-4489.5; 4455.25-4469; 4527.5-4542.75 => -0.21 mag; 15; 17.3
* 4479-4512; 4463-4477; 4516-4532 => -0.07 mag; 17.9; 17.5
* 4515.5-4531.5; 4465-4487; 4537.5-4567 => 0.07 mag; 18.5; 19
